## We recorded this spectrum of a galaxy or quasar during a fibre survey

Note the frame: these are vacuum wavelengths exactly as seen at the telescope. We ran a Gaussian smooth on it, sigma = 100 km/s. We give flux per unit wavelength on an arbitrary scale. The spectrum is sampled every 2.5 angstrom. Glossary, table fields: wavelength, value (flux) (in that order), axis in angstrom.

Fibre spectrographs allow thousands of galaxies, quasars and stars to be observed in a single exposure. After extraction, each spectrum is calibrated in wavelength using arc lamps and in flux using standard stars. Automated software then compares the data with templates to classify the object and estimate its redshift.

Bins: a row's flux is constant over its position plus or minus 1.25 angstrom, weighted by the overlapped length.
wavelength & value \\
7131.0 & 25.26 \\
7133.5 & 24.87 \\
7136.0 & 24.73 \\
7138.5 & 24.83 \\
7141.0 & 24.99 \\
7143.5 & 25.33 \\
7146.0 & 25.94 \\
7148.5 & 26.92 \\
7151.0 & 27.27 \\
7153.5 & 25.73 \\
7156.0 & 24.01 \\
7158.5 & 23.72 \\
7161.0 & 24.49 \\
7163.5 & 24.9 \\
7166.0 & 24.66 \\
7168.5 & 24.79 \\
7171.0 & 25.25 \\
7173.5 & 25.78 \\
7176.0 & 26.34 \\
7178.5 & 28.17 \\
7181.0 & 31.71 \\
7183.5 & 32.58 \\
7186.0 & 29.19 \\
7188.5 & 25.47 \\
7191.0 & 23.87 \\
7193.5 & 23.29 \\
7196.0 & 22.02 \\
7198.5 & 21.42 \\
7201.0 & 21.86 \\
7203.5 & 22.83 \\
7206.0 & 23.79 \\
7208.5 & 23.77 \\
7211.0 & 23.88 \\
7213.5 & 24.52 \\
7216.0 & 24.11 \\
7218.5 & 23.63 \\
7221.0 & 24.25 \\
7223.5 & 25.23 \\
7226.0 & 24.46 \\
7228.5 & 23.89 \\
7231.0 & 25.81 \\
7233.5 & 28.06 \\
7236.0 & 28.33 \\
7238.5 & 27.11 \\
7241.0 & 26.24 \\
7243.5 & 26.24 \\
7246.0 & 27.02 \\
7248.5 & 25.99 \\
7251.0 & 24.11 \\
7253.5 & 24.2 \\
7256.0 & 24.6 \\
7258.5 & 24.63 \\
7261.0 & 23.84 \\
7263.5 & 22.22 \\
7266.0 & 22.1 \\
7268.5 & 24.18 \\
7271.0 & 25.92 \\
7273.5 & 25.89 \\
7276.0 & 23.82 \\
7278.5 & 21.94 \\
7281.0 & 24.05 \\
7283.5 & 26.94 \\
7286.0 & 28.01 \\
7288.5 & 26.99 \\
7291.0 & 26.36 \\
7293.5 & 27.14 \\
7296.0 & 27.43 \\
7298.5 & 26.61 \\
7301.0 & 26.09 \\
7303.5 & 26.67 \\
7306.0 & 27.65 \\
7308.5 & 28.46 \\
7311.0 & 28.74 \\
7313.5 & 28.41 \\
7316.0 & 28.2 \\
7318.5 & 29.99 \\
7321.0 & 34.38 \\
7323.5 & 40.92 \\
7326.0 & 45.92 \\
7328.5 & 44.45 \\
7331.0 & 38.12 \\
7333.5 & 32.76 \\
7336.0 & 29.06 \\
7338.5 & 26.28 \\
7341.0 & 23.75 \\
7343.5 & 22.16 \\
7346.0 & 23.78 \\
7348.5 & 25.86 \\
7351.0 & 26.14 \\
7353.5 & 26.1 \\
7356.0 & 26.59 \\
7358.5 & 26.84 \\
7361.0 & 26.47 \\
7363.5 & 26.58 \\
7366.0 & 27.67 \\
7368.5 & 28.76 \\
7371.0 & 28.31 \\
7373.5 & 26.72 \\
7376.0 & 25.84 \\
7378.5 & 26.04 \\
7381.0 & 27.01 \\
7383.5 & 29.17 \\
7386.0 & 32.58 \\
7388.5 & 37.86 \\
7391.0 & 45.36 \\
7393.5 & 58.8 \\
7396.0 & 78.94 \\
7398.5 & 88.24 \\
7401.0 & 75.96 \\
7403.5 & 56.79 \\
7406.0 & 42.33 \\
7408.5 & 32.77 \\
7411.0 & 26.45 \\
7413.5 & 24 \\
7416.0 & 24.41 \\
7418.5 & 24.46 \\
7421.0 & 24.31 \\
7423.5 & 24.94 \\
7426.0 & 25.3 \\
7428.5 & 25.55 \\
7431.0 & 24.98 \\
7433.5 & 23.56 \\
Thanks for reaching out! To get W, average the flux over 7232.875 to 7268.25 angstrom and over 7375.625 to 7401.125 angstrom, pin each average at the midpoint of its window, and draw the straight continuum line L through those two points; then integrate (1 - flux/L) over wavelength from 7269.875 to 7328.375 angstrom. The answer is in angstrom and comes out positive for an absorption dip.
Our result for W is 7.6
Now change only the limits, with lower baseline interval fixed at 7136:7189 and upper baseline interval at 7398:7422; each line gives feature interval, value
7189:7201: 2.3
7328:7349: 4.2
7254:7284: 7.7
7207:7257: 8.3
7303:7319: 3.0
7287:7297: 2.0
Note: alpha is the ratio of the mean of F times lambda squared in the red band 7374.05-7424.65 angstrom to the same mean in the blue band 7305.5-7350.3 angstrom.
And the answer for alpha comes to 1.32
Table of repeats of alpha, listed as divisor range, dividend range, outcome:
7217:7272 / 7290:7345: 1.24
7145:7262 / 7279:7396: 1.25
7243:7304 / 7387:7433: 1.67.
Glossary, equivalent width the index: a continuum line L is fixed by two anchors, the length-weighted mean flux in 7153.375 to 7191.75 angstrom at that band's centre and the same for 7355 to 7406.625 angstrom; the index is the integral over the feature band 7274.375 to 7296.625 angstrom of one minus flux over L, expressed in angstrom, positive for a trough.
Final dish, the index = 5.3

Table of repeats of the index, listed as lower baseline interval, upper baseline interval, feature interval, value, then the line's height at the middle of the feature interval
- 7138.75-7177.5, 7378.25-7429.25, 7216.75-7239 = 2.99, 29.5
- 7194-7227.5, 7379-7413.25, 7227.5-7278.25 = 6.35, 29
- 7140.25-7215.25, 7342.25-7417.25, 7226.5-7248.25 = 1.46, 28.4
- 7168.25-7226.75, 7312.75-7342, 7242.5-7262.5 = 2.57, 28.7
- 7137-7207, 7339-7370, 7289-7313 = -1.40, 25.8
